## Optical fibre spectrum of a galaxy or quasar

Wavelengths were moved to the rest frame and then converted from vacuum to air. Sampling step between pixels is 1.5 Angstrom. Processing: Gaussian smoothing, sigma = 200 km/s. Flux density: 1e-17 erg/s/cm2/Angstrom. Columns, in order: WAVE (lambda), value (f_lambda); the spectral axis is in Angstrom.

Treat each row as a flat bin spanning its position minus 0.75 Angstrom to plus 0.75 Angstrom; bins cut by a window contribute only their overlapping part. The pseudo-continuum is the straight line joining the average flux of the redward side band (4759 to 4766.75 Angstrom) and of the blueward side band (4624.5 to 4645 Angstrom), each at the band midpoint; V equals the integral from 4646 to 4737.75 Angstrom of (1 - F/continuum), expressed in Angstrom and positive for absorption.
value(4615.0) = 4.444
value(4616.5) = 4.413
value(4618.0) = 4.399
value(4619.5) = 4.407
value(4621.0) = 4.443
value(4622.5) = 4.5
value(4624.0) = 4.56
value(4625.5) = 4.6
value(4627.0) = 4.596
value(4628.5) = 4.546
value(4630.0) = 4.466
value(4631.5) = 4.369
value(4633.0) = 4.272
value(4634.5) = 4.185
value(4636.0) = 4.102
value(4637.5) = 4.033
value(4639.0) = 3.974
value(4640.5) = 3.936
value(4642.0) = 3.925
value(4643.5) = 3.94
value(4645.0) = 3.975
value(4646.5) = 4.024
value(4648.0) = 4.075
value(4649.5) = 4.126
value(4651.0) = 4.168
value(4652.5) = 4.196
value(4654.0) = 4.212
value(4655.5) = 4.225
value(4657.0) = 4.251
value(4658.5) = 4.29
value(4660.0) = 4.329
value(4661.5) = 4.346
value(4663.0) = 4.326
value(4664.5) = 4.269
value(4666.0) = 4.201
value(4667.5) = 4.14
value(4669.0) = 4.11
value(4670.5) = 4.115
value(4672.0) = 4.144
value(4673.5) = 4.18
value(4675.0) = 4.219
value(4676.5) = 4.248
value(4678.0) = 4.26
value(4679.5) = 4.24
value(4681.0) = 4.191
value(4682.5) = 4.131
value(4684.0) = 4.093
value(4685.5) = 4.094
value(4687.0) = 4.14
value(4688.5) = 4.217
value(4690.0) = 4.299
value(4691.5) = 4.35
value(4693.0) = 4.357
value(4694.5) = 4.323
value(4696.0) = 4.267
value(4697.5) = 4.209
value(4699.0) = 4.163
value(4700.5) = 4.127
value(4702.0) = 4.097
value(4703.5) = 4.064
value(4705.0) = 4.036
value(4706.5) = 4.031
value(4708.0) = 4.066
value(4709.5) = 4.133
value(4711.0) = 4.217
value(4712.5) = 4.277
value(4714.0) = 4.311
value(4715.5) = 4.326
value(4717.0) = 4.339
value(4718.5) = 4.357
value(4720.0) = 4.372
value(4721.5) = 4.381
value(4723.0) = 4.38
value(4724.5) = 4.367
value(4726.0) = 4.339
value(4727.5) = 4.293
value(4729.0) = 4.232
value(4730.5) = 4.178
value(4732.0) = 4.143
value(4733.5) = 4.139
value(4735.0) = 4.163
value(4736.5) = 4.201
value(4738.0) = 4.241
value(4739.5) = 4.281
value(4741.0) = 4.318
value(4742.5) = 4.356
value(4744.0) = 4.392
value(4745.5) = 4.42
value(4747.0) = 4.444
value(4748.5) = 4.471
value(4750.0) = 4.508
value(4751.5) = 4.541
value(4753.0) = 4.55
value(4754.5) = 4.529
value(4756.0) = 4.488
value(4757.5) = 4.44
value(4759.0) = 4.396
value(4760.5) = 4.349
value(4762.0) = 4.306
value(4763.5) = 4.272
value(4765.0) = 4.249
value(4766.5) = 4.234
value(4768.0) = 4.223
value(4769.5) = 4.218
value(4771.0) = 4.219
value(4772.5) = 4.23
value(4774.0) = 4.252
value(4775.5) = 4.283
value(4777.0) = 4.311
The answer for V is 0.8 Angstrom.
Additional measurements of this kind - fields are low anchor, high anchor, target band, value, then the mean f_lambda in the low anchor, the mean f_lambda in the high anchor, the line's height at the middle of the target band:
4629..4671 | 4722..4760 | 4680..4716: 0.6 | 4.17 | 4.35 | 4.26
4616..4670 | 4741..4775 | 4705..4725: 0.3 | 4.25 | 4.37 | 4.32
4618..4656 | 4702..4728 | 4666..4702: 0.4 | 4.24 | 4.25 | 4.24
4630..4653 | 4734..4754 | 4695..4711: 0.5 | 4.1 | 4.37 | 4.26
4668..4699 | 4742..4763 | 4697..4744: 1.1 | 4.21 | 4.44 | 4.33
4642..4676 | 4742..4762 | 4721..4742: 0.6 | 4.17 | 4.45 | 4.39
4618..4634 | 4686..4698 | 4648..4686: 1.2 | 4.47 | 4.27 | 4.34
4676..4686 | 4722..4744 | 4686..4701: -0.2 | 4.18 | 4.27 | 4.2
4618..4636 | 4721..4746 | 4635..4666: 1.8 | 4.43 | 4.28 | 4.4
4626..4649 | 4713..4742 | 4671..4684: 0.1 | 4.17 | 4.28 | 4.22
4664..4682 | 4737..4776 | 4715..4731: -0.1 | 4.19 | 4.35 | 4.29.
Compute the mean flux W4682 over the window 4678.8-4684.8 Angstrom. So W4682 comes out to 4.16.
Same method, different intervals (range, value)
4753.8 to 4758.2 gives 4.49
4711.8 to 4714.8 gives 4.29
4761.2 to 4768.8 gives 4.26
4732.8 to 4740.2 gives 4.2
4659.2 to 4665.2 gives 4.32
